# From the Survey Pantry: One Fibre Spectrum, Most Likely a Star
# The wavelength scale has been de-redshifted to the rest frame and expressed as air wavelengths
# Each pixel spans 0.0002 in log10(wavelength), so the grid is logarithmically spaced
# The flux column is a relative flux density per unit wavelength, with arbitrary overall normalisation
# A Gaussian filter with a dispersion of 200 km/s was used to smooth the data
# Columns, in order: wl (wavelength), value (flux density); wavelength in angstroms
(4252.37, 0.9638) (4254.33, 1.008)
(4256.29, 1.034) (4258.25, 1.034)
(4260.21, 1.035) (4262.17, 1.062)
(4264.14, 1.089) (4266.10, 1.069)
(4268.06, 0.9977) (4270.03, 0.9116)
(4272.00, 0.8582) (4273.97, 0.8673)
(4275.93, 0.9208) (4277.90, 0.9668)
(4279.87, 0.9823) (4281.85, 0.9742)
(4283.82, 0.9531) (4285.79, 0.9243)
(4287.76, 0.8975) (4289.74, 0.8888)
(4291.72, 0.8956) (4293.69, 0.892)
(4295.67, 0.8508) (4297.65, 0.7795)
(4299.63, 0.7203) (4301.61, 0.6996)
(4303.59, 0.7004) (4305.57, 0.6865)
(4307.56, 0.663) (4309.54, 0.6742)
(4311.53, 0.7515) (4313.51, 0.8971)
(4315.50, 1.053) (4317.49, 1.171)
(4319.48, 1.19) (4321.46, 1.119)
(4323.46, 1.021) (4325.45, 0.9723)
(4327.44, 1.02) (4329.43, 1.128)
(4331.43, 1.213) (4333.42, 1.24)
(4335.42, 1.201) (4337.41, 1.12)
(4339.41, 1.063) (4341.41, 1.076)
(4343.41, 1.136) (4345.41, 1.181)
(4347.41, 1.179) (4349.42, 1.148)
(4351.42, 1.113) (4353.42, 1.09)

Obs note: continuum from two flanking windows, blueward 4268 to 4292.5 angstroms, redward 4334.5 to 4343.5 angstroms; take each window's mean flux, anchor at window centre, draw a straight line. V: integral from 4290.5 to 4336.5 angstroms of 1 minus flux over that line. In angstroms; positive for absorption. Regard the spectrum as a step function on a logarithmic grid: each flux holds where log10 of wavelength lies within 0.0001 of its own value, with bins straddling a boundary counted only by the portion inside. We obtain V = 4.48 angstroms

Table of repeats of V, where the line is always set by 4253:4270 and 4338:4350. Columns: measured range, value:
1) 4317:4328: 0.23 angstroms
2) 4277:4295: 2.24 angstroms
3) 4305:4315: 3.09 angstroms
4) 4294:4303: 2.56 angstroms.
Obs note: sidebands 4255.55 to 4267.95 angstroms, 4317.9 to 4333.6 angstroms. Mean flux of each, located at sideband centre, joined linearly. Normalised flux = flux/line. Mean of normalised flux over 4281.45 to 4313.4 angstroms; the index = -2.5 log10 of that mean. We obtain 0.32 mag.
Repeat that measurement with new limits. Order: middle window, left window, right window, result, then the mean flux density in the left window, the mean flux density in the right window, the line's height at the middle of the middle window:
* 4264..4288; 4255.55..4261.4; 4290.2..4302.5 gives -0.024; 1.04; 0.811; 0.932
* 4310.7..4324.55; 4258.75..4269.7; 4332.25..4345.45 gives 0.084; 1.04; 1.14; 1.11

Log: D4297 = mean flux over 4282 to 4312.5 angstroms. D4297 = 0.803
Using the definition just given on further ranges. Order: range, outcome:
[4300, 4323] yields 0.873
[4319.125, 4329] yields 1.06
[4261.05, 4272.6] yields 1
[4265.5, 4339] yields 0.943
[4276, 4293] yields 0.934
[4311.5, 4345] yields 1.09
